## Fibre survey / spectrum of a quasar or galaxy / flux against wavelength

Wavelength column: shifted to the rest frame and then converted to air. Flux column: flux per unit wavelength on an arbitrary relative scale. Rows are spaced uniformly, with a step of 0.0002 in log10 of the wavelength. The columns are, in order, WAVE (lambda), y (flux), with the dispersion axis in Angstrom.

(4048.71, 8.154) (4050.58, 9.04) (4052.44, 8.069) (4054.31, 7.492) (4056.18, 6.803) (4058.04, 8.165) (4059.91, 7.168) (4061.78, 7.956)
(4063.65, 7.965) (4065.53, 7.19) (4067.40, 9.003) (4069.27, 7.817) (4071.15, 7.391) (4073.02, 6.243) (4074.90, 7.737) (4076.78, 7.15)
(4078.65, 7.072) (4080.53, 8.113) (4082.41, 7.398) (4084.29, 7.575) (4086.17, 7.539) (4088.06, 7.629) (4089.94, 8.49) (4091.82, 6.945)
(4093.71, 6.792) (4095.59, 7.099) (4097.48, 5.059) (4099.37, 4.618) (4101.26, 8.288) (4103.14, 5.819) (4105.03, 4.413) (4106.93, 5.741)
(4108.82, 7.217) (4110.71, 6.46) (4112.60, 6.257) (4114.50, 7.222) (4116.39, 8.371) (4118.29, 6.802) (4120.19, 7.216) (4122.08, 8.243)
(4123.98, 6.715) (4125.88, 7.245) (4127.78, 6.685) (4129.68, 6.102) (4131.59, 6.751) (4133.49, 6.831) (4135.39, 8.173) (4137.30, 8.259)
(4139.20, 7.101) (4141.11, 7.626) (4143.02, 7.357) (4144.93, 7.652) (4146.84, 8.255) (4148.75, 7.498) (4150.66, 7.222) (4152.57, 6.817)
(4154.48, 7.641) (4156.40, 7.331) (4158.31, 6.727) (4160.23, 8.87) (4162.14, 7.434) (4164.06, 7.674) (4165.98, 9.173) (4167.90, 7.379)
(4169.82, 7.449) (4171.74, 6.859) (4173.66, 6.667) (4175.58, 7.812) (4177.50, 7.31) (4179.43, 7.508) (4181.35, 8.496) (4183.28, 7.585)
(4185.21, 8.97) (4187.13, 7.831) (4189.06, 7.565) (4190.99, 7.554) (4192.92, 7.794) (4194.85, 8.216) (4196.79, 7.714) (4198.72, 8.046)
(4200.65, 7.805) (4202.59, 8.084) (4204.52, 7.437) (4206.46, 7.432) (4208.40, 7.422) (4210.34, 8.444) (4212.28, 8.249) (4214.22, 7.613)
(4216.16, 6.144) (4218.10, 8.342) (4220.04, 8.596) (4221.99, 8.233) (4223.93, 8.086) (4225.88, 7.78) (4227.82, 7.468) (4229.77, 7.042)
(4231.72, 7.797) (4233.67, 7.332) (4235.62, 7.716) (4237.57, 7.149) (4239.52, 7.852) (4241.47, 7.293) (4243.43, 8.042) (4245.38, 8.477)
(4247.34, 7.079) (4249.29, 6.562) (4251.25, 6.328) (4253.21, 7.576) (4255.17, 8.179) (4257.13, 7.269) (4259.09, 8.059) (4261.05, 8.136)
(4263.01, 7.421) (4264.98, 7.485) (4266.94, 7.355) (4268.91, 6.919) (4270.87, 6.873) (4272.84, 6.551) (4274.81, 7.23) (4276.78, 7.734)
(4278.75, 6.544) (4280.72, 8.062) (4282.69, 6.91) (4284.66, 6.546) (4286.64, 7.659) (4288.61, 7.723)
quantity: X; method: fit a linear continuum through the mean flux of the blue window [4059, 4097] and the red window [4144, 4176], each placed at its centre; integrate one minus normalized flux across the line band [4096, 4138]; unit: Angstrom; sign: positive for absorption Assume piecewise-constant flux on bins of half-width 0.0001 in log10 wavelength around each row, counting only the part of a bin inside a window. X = 4.3 Angstrom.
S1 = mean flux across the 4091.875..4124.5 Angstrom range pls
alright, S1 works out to 6.62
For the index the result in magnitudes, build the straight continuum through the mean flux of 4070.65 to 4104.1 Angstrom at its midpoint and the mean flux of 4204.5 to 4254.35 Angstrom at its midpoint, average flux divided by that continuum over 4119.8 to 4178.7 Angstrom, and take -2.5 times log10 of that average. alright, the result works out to -0.02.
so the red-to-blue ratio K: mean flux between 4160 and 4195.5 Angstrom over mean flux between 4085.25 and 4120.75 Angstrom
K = 1.16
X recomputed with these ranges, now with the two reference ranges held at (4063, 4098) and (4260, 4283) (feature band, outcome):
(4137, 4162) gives -0.6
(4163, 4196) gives -1.9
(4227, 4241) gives -0.3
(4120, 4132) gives 0.6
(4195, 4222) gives -1.9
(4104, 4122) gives 1.6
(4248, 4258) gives 0.2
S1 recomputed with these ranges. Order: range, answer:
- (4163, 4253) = 7.68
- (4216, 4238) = 7.71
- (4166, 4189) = 7.69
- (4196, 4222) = 7.81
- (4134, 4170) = 7.66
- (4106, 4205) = 7.48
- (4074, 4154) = 7.09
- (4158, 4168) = 7.99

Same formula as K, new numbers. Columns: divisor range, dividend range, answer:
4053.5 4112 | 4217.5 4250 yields 1.08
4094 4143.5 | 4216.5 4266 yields 1.12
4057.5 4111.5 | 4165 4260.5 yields 1.08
